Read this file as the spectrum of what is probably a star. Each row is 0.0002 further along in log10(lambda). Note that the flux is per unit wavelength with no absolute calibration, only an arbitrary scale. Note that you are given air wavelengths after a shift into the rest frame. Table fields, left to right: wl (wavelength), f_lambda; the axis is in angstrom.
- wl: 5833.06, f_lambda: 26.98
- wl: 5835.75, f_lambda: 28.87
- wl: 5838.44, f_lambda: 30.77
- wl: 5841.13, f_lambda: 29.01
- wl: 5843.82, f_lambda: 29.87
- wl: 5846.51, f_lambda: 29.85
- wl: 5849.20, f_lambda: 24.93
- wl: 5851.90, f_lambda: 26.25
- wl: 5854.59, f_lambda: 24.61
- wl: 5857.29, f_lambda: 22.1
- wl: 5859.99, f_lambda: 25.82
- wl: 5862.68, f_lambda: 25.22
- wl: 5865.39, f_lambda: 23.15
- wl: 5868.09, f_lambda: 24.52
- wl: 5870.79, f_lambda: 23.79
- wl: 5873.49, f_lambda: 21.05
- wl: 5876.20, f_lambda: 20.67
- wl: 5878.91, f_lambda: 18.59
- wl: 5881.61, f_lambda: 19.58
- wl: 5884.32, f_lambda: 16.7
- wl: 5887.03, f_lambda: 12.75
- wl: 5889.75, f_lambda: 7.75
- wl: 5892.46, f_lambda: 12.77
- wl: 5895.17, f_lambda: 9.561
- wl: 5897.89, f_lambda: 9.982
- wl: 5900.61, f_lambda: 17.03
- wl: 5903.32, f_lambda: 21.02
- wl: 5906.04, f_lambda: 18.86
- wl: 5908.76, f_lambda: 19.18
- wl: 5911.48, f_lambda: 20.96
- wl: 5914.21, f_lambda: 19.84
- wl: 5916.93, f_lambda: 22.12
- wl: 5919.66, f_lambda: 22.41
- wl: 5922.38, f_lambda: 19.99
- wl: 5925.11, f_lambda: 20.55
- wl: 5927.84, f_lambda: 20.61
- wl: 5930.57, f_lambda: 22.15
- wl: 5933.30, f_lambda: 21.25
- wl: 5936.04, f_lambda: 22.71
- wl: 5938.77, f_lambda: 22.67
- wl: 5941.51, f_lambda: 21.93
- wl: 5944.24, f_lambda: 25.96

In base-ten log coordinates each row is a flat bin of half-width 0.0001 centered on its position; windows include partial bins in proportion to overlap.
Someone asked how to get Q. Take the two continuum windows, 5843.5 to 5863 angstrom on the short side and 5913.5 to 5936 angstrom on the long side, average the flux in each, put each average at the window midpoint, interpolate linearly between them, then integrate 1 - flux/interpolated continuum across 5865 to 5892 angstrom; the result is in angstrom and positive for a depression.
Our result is 6.54 angstrom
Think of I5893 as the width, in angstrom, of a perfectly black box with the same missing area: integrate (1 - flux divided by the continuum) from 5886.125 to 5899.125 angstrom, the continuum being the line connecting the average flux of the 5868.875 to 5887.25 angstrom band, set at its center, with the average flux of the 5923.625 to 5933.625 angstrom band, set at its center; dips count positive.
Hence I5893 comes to 6.2 angstrom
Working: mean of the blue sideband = 19.6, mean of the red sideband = 21.1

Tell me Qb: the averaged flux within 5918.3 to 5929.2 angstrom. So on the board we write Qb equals 20.9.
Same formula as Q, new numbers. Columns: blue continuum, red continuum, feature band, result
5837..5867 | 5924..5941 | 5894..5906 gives 4.4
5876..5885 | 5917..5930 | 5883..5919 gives 6.9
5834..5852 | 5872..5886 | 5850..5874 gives -0.6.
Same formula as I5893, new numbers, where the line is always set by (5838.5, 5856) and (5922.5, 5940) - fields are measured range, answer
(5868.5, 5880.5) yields 2.1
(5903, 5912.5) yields 1.4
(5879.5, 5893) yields 5.8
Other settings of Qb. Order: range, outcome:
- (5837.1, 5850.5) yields 28.9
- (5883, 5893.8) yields 12.5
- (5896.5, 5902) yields 13.5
